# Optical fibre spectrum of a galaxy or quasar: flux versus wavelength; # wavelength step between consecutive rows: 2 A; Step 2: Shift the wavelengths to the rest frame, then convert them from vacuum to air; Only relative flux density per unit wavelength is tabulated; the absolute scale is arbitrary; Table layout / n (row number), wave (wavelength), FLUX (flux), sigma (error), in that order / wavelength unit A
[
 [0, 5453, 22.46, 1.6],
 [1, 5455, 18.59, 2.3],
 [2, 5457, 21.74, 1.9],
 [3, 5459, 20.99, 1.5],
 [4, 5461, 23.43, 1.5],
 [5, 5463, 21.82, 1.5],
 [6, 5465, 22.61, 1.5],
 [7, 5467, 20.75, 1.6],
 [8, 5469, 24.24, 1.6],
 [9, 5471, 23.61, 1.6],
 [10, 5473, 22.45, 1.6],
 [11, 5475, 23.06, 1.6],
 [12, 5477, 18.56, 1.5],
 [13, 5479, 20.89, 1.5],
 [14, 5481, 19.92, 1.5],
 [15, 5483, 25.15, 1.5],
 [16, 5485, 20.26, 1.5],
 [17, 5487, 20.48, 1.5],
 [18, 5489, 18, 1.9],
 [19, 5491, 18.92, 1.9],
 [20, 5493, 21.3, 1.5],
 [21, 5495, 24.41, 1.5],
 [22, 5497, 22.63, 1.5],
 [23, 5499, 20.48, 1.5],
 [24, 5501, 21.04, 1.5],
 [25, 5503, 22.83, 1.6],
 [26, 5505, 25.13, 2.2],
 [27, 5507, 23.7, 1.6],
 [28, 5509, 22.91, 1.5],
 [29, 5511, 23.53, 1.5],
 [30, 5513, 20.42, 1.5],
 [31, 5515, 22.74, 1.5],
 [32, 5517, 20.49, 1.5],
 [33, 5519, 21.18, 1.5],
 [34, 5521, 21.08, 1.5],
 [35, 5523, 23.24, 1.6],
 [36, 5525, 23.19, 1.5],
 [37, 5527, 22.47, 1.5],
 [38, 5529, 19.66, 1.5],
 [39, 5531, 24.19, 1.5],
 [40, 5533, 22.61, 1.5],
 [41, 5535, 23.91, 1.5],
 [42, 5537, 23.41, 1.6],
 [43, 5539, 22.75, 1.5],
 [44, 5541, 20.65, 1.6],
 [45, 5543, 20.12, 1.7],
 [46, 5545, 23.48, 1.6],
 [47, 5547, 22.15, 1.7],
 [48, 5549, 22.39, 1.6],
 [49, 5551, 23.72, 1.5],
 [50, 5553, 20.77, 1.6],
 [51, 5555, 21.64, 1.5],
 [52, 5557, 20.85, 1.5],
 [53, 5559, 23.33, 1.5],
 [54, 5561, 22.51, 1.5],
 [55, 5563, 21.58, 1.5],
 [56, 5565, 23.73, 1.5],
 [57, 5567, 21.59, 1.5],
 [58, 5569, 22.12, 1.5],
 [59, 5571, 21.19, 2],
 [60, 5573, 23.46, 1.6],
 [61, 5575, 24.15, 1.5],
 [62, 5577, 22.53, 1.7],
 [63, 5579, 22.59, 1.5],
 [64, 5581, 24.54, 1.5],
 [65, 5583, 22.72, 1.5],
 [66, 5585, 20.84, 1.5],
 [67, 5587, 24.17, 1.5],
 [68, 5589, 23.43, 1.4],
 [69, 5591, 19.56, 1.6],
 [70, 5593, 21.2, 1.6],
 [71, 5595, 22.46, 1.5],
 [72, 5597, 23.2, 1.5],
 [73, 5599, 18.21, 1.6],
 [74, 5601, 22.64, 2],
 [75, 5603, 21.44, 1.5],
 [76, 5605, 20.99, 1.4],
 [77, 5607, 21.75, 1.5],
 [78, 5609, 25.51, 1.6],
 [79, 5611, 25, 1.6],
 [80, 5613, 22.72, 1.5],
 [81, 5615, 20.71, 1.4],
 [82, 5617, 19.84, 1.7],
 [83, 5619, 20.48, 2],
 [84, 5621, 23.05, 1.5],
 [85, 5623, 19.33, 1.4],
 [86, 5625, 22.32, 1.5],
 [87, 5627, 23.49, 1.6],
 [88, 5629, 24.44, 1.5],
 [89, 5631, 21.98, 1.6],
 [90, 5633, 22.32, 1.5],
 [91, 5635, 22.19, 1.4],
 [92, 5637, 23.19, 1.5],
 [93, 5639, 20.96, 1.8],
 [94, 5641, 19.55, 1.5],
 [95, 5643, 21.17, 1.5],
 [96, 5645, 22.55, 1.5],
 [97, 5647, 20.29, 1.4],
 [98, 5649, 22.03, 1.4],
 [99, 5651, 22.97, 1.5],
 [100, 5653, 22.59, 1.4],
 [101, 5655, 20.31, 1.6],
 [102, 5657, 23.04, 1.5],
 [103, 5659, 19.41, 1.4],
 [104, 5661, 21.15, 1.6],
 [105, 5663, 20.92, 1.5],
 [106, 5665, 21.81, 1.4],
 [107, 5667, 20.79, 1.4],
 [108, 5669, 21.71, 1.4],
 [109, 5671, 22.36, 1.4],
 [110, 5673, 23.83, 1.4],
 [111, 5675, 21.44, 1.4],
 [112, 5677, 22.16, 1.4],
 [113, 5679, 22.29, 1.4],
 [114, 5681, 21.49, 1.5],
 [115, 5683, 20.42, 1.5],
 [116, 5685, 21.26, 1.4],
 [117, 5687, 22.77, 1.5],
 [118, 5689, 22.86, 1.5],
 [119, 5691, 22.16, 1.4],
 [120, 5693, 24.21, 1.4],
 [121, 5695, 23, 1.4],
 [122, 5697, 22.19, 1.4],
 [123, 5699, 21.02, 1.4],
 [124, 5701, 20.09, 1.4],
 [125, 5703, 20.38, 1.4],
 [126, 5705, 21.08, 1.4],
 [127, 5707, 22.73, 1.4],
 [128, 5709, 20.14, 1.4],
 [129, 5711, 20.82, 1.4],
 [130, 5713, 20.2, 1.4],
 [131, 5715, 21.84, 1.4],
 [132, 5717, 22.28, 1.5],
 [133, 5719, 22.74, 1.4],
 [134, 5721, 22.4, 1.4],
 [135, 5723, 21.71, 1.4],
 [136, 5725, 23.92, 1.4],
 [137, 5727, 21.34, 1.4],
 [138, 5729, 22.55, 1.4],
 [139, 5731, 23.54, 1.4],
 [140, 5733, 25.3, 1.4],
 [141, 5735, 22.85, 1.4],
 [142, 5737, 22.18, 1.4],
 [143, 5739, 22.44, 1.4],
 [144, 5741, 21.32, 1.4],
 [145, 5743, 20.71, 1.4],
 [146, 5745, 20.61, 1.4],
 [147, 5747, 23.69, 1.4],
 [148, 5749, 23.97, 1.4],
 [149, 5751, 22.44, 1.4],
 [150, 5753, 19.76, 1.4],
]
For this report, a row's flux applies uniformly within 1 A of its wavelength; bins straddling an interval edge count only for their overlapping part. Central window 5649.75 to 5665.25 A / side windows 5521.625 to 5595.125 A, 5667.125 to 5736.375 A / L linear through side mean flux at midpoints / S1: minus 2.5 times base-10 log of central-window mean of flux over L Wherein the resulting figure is 0.03 mag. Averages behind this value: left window 22.4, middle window 21.5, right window 22.1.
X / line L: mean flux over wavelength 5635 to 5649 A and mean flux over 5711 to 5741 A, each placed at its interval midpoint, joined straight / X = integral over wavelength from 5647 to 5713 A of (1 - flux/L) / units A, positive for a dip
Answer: 0.5 A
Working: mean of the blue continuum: 21.4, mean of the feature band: 21.7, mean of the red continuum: 22.4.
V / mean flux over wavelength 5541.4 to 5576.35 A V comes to 22.3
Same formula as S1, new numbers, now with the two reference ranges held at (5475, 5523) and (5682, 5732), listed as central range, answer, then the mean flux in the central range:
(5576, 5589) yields -0.058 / 22.9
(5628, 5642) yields -0.014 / 22.1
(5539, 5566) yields -0.019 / 22.1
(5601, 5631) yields -0.022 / 22.2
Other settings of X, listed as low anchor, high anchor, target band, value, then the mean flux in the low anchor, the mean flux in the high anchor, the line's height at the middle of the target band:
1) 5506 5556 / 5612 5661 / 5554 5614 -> -1.1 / 22.3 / 21.7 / 22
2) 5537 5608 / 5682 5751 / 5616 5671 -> 1.2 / 22.1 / 22.1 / 22.1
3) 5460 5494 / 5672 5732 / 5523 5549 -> -1.0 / 21.5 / 22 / 21.6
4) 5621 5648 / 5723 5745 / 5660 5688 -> 0.5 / 21.9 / 22.5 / 22.1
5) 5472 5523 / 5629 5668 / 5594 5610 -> -0.3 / 21.7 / 21.6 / 21.6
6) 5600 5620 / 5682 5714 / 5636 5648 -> 0.3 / 22.1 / 21.6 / 21.9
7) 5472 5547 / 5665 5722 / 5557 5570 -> -0.3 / 21.9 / 21.8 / 21.9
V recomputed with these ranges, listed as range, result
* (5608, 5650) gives 22.1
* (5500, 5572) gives 22.3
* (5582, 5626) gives 21.9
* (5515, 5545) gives 22.1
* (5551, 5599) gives 22.3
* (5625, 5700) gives 22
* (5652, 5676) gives 21.6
